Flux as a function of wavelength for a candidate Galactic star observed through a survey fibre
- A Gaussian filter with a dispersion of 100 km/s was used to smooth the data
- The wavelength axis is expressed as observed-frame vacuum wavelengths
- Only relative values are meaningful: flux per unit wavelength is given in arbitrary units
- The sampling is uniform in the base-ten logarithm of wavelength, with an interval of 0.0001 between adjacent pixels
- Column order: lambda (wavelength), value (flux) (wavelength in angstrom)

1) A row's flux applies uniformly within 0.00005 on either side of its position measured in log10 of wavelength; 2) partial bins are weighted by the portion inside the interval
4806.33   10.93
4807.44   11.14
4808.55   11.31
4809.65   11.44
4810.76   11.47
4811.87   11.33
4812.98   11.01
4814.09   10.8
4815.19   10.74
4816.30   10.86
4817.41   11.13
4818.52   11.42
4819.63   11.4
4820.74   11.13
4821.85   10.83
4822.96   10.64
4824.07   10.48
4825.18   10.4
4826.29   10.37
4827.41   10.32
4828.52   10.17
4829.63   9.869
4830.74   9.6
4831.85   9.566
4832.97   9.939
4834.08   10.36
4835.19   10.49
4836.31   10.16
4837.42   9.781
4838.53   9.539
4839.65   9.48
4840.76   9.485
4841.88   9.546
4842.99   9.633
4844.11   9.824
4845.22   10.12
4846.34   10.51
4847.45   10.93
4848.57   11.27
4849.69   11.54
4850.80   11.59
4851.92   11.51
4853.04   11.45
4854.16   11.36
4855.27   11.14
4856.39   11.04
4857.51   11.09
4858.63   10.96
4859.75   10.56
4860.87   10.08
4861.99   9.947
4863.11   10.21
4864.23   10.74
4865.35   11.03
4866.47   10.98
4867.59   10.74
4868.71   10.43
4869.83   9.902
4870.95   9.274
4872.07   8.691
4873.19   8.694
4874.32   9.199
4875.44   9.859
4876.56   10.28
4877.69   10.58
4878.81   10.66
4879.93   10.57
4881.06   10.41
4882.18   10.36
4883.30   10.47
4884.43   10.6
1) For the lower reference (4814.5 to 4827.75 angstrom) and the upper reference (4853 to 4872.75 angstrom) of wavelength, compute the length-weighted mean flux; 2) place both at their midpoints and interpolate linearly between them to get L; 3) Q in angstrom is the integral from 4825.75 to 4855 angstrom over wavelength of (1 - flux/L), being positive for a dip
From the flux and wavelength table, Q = 0.9 angstrom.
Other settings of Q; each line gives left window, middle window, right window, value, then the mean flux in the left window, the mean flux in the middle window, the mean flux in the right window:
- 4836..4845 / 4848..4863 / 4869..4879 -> -2.1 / 9.69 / 11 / 9.67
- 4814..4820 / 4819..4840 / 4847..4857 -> 1.7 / 11.1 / 10.2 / 11.3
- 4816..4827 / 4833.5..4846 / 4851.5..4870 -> 1.1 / 10.9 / 9.87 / 10.8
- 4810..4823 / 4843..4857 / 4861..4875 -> -0.8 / 11.1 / 11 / 9.99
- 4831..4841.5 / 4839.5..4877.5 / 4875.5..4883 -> -0.9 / 9.85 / 10.4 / 10.4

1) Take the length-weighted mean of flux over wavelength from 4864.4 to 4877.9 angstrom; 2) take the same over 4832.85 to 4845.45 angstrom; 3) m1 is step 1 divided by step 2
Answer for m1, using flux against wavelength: 1.01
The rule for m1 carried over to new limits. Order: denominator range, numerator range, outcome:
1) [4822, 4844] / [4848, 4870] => 1.09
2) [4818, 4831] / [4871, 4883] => 0.94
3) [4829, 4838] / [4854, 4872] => 1.05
